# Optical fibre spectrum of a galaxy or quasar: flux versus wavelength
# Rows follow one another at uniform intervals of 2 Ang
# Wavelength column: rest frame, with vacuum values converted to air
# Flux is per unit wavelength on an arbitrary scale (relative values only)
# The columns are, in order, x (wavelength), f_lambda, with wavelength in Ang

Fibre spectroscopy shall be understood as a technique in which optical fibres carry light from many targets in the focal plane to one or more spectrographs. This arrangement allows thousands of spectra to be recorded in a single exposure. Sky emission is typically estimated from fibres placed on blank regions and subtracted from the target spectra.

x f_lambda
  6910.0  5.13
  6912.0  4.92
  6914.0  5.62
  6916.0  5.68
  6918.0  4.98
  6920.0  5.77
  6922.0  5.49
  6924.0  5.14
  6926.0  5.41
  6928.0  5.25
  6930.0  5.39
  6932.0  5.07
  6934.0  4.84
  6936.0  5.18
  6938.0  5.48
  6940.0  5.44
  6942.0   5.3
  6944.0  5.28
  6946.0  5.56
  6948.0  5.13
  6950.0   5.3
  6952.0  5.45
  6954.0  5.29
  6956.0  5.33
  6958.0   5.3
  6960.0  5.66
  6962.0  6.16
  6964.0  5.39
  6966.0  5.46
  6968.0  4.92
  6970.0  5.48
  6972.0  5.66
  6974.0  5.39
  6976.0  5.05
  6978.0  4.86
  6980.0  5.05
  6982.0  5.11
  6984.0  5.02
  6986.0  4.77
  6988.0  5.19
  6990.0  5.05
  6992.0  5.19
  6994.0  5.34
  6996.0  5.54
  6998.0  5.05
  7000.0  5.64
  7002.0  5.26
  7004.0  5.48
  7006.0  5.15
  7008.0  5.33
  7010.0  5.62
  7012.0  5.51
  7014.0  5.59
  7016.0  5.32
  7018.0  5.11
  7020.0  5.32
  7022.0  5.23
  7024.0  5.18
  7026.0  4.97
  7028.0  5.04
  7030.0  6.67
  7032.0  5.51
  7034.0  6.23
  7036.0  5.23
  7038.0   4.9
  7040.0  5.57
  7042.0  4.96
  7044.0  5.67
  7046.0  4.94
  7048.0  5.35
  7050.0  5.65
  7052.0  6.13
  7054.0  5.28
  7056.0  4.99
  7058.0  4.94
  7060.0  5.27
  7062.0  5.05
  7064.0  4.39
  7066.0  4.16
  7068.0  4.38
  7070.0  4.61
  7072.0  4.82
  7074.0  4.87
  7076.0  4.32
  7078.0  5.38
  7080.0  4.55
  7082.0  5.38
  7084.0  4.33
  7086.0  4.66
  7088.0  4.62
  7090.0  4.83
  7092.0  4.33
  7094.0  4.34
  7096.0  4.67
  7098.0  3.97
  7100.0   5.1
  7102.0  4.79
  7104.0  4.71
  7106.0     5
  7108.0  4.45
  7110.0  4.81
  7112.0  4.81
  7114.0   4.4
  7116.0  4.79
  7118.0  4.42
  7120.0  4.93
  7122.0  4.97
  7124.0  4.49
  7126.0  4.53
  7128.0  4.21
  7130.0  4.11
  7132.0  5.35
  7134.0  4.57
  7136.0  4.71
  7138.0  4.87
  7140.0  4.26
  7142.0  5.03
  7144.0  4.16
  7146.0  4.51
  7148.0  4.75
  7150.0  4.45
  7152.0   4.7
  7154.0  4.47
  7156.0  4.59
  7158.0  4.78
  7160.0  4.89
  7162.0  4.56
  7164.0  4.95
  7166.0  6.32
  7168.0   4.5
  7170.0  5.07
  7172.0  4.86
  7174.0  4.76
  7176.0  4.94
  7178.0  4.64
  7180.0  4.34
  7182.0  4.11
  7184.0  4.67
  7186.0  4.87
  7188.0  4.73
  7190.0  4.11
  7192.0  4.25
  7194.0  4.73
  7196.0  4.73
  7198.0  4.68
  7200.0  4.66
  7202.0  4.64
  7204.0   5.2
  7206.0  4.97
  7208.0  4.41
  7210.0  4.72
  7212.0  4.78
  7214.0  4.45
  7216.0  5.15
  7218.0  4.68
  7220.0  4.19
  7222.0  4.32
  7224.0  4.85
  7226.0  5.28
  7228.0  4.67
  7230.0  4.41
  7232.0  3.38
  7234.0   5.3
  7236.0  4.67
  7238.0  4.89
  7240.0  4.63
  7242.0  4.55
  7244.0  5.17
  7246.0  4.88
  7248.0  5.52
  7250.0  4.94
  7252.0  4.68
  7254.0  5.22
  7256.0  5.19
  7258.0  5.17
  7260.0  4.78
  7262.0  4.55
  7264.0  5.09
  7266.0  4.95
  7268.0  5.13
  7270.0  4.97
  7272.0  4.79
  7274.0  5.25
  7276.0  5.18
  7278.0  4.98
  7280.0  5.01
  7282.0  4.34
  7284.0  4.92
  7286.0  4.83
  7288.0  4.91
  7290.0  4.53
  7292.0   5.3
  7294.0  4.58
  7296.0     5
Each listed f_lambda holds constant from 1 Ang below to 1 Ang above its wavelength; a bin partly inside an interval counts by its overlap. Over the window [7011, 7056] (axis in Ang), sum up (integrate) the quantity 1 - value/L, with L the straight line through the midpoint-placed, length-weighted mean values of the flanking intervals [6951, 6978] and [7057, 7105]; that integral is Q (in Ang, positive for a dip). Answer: -4.0 Ang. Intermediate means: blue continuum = 5.41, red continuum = 4.69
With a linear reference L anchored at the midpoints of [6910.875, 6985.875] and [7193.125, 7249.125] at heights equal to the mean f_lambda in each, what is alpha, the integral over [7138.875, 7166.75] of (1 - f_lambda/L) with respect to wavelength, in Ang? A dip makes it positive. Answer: 0.8 Ang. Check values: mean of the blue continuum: 5.31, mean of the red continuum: 4.73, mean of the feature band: 4.73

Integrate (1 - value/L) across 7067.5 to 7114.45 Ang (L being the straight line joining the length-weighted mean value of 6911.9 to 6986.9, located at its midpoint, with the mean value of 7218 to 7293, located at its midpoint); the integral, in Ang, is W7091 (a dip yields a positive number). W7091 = 3.8 Ang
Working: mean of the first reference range 5.31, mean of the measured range 4.68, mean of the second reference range 4.85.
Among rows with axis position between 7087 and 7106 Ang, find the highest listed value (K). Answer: 5.1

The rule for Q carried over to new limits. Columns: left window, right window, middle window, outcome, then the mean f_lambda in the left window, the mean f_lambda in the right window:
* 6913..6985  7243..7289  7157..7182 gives 1.1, 5.33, 4.98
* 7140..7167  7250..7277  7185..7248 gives 2.7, 4.76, 4.99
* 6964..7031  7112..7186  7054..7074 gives 1.0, 5.29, 4.69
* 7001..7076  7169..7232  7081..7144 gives 3.9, 5.22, 4.65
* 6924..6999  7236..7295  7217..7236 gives 1.5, 5.28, 4.92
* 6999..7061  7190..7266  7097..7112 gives 1.3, 5.39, 4.76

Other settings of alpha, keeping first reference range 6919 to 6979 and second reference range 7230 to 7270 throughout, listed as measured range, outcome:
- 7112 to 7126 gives 1.1 Ang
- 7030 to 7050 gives -1.0 Ang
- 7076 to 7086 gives 0.6 Ang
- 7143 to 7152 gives 1.0 Ang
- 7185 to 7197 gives 0.9 Ang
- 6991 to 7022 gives -0.6 Ang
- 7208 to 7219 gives 0.5 Ang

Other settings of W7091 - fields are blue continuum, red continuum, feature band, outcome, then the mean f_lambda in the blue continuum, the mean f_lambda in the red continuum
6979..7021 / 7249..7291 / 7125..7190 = 4.9 Ang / 5.27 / 4.92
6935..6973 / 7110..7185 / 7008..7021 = -0.6 Ang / 5.41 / 4.69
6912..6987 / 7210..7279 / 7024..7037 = -1.0 Ang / 5.31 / 4.84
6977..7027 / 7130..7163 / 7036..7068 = -0.6 Ang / 5.24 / 4.65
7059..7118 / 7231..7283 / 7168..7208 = 1.1 Ang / 4.68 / 4.89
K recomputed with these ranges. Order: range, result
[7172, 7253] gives 5.52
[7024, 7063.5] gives 6.67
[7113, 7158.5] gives 5.35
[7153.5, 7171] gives 6.32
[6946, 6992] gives 6.16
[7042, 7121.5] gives 6.13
